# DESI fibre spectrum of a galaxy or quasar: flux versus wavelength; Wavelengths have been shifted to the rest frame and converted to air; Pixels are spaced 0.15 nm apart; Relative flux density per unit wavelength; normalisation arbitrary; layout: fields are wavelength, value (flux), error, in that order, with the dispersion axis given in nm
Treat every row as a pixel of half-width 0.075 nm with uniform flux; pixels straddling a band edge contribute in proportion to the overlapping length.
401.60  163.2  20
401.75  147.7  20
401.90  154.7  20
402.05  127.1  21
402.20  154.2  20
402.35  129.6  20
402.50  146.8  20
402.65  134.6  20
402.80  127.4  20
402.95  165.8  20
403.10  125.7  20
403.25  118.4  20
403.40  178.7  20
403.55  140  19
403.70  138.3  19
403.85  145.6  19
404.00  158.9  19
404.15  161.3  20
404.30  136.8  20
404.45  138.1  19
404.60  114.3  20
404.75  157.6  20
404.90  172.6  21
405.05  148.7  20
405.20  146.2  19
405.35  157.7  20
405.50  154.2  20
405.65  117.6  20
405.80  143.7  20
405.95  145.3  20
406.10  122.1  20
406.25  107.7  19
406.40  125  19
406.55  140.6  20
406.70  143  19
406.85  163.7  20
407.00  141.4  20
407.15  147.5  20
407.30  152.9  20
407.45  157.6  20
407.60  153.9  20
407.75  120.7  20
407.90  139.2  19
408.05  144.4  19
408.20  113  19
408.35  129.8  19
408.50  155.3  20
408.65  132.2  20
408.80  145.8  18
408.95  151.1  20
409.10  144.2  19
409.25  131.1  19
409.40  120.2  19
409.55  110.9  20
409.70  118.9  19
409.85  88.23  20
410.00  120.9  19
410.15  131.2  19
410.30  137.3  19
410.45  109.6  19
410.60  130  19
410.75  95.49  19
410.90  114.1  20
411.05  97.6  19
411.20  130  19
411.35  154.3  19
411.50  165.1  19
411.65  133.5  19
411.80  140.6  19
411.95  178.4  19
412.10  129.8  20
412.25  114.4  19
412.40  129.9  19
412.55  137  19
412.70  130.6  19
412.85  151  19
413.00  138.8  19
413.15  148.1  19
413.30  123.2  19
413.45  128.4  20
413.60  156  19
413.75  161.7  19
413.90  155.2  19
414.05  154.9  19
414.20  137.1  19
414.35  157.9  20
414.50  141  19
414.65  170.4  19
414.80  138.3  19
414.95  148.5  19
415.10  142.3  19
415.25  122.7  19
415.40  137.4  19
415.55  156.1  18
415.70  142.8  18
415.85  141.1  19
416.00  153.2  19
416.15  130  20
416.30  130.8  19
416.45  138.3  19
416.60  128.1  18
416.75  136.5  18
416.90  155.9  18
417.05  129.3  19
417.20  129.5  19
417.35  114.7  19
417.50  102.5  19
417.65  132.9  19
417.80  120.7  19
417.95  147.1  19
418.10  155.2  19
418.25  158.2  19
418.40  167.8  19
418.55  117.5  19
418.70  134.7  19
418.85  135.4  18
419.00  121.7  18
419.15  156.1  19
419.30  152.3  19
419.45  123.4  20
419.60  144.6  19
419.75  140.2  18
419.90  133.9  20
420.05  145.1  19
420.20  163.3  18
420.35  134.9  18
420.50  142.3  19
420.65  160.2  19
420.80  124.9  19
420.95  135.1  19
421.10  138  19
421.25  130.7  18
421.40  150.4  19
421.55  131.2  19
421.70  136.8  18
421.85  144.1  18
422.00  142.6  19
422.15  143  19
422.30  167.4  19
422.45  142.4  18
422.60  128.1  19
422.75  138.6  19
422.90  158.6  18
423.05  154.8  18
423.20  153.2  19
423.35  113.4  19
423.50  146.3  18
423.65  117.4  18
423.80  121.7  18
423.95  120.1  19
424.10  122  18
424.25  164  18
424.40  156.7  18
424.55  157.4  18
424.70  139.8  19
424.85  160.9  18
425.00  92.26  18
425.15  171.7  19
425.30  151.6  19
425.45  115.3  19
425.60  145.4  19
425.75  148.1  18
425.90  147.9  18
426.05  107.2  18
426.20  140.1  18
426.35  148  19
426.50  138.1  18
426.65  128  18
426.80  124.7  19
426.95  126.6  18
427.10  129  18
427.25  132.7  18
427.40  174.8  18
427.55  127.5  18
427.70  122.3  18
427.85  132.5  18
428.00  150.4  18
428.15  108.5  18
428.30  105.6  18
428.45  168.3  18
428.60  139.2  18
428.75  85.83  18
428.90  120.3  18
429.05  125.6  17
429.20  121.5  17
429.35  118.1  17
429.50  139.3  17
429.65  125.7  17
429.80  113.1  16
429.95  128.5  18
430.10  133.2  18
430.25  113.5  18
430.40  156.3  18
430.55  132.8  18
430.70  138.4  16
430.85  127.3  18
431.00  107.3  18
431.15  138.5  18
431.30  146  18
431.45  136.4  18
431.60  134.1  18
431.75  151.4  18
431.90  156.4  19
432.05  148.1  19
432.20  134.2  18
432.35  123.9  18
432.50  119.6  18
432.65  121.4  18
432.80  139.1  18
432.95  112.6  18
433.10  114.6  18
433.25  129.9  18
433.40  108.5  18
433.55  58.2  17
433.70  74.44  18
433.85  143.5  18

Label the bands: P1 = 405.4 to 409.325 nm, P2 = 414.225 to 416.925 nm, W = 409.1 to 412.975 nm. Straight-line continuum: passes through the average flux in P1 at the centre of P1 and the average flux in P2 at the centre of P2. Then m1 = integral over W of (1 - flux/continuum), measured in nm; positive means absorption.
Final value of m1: 0.34 nm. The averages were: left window 139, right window 143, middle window 128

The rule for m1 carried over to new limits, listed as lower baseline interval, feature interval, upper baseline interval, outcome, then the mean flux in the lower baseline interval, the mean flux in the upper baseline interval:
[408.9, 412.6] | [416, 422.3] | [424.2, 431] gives -0.36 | 128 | 134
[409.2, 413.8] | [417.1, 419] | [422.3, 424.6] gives 0.03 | 131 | 140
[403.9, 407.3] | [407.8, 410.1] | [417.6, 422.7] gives 0.21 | 143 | 141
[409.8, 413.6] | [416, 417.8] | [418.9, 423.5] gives 0.08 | 131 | 142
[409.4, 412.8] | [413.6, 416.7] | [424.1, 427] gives -0.33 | 127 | 140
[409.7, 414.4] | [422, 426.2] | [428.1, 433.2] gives -0.30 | 134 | 129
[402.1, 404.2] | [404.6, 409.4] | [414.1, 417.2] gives 0.07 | 144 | 142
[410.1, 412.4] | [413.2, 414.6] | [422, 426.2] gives -0.15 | 131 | 140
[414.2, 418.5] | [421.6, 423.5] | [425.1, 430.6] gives -0.11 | 140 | 132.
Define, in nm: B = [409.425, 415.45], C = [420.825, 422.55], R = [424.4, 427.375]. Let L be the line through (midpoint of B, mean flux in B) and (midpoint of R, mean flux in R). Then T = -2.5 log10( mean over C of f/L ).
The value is -0.03 mag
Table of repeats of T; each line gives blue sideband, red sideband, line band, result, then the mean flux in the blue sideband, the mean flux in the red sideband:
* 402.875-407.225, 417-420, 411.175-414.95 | -0.04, 143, 136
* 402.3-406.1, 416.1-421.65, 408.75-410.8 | 0.14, 144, 138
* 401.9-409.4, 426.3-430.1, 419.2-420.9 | -0.07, 142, 129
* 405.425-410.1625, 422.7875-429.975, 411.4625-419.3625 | -0.05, 135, 134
